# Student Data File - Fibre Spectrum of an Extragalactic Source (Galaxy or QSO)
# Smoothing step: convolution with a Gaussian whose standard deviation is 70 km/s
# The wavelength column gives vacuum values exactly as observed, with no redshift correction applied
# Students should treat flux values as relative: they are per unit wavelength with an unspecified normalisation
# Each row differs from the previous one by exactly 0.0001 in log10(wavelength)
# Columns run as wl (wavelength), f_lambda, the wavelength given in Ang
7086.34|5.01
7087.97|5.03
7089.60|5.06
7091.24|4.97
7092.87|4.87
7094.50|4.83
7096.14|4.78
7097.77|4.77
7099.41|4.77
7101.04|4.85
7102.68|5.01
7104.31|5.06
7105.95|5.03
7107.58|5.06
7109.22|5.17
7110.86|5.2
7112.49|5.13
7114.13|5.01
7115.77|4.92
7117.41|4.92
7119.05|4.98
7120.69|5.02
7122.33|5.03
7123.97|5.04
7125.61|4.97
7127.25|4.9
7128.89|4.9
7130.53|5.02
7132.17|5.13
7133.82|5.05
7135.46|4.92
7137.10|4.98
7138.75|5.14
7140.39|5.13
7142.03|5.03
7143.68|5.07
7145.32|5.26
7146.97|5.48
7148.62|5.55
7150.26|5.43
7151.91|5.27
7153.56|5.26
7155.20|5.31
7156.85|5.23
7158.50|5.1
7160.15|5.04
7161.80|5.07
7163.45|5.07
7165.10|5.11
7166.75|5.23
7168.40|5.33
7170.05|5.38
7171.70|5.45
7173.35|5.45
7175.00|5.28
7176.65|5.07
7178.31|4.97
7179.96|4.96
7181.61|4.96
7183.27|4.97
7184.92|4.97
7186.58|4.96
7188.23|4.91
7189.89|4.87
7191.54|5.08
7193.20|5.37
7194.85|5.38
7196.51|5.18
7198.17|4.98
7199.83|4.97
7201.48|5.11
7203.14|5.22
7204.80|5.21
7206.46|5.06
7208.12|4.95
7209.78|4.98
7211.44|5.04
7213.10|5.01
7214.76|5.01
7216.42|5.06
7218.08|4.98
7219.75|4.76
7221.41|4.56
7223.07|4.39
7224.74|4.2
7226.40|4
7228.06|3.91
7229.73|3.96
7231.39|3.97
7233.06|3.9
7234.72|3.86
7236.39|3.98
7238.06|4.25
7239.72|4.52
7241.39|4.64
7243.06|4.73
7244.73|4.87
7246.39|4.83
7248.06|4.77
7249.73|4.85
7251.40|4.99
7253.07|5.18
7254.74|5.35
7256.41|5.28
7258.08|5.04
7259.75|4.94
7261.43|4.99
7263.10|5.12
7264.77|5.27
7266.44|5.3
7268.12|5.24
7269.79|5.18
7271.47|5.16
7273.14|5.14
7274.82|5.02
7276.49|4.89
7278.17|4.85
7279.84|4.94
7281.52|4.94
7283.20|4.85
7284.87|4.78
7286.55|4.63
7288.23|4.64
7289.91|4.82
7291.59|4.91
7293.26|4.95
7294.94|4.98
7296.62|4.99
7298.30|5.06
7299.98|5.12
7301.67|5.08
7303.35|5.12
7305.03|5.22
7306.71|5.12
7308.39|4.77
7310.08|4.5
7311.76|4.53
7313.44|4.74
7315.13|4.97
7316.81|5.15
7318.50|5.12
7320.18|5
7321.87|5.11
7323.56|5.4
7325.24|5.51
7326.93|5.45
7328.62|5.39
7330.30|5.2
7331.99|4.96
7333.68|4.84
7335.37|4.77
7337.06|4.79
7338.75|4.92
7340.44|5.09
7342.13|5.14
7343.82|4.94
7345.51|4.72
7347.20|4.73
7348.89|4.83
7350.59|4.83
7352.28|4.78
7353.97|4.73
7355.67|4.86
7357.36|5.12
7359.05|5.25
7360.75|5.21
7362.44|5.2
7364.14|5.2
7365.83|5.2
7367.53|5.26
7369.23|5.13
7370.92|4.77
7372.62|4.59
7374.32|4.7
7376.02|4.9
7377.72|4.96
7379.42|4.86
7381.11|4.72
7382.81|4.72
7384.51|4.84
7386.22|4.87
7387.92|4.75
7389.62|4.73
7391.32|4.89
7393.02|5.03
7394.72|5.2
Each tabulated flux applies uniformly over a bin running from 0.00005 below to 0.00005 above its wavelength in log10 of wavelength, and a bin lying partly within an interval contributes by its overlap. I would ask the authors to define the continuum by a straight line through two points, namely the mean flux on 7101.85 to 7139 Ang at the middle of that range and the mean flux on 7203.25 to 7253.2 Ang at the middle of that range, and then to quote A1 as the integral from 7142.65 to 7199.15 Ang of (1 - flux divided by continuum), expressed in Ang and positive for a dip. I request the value -4.0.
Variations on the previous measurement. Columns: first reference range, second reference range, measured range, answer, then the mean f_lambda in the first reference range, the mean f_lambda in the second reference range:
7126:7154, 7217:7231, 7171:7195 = -1.9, 5.14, 4.35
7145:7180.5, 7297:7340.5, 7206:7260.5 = 5.2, 5.24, 5.03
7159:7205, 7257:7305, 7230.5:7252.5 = 2.5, 5.13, 5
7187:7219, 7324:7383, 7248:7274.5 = -0.4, 5.07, 4.99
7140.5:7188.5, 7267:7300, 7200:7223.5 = 0.6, 5.18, 4.95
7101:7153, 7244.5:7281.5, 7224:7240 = 3.2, 5.09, 5.06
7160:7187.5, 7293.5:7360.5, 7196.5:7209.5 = 0.1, 5.14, 5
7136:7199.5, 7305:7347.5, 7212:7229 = 1.7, 5.16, 5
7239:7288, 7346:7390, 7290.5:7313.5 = 0.0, 4.97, 4.91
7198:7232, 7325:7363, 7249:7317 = -1.6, 4.73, 5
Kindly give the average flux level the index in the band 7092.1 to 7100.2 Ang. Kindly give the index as 4.8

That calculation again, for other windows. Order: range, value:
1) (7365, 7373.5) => 4.99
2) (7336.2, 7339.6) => 4.85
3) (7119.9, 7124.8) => 5.03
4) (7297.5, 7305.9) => 5.12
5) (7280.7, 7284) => 4.89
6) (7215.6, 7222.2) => 4.84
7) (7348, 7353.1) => 4.81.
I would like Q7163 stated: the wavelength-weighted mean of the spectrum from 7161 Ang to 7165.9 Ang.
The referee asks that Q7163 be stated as 5.08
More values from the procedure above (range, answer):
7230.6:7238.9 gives 3.99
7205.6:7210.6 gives 5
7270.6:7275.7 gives 5.1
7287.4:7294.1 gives 4.83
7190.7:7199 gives 5.2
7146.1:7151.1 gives 5.48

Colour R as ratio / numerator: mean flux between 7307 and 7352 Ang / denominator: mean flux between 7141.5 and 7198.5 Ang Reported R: 1.0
